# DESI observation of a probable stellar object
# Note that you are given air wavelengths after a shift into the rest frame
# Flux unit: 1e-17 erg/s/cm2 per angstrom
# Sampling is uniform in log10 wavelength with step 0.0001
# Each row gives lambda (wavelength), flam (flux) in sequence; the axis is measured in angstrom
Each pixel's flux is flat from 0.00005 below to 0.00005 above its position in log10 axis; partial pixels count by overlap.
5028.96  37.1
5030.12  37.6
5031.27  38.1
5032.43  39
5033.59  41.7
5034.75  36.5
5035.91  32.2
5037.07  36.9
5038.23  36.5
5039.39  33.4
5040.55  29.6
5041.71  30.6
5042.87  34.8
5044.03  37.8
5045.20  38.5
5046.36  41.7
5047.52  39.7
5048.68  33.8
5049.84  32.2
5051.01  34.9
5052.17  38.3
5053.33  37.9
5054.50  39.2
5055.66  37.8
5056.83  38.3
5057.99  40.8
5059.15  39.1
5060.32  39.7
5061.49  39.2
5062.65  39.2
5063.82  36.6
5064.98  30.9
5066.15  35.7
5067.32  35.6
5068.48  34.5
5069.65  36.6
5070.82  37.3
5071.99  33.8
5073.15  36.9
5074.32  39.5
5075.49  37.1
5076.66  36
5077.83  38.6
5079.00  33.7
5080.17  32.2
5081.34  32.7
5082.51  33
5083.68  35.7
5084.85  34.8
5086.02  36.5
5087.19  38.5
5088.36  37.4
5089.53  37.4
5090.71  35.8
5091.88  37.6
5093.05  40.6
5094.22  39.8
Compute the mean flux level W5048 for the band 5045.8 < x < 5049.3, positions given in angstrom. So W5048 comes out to 38.4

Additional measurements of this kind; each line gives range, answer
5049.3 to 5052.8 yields 35.2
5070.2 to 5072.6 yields 35.6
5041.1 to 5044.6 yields 34.4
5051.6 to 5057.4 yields 38.3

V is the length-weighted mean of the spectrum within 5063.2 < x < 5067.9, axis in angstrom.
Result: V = 34.7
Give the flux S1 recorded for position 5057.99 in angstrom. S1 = 40.8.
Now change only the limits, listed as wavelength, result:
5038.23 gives 36.5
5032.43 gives 39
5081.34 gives 32.7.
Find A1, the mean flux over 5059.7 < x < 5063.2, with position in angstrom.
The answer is 39.3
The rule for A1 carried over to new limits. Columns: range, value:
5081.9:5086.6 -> 35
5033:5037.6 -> 36.8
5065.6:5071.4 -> 35.9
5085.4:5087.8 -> 37.5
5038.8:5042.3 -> 31.2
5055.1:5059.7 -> 39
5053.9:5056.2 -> 38.5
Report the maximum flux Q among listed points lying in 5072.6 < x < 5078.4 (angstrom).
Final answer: 39.5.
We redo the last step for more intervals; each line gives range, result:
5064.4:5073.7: 37.3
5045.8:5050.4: 41.7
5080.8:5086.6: 36.5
